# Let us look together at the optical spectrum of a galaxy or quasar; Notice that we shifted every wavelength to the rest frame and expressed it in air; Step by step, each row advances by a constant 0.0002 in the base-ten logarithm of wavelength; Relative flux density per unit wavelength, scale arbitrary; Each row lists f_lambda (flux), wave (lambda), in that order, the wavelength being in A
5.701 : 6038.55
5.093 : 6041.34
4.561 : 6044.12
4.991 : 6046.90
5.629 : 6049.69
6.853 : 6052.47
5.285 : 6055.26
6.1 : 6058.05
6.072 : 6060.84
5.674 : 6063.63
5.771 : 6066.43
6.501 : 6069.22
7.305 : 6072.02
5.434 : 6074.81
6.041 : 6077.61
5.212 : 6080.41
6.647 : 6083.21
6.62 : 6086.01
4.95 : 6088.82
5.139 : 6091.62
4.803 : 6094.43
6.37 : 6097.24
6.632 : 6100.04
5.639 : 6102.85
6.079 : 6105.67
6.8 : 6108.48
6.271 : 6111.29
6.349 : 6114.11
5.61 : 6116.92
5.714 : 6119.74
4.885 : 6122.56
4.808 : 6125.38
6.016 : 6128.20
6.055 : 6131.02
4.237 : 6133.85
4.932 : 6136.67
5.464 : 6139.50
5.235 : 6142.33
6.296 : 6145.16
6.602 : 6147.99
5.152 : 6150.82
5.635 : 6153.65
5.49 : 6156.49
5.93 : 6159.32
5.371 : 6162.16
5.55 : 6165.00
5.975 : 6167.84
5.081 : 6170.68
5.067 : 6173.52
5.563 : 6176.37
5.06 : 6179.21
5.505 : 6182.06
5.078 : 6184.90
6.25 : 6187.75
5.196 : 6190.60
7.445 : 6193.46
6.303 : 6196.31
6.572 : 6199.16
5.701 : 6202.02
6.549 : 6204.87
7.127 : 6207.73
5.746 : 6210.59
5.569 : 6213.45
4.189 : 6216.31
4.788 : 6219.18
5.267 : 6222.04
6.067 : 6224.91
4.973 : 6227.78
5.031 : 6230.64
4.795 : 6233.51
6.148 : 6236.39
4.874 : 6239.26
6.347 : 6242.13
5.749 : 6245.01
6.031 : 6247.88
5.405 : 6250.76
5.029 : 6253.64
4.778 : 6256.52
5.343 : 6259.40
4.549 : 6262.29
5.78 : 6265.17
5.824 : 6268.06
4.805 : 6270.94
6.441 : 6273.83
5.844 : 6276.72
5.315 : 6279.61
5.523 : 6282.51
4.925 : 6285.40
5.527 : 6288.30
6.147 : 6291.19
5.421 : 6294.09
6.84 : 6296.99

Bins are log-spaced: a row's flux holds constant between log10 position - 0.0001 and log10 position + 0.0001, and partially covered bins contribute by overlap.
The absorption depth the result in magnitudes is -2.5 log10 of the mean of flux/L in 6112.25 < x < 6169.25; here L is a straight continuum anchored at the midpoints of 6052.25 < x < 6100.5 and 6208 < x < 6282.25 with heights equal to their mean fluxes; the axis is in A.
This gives 0.032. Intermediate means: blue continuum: 5.93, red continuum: 5.42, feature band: 5.57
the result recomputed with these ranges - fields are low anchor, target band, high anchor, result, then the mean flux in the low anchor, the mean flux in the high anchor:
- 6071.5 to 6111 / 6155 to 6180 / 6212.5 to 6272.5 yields 0.032 mag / 5.96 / 5.3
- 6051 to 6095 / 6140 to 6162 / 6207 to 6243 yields -0.013 mag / 5.92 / 5.41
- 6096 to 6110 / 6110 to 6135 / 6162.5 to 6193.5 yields 0.102 mag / 6.31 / 5.52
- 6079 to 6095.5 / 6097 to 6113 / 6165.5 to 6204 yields -0.125 mag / 5.58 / 5.76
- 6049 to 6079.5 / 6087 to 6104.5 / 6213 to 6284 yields 0.061 mag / 6.06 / 5.38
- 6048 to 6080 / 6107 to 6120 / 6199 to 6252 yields -0.053 mag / 6.02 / 5.61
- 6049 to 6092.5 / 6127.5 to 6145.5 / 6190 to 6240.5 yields 0.088 mag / 5.97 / 5.7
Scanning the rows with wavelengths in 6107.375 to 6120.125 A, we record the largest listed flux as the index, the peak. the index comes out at 6.8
